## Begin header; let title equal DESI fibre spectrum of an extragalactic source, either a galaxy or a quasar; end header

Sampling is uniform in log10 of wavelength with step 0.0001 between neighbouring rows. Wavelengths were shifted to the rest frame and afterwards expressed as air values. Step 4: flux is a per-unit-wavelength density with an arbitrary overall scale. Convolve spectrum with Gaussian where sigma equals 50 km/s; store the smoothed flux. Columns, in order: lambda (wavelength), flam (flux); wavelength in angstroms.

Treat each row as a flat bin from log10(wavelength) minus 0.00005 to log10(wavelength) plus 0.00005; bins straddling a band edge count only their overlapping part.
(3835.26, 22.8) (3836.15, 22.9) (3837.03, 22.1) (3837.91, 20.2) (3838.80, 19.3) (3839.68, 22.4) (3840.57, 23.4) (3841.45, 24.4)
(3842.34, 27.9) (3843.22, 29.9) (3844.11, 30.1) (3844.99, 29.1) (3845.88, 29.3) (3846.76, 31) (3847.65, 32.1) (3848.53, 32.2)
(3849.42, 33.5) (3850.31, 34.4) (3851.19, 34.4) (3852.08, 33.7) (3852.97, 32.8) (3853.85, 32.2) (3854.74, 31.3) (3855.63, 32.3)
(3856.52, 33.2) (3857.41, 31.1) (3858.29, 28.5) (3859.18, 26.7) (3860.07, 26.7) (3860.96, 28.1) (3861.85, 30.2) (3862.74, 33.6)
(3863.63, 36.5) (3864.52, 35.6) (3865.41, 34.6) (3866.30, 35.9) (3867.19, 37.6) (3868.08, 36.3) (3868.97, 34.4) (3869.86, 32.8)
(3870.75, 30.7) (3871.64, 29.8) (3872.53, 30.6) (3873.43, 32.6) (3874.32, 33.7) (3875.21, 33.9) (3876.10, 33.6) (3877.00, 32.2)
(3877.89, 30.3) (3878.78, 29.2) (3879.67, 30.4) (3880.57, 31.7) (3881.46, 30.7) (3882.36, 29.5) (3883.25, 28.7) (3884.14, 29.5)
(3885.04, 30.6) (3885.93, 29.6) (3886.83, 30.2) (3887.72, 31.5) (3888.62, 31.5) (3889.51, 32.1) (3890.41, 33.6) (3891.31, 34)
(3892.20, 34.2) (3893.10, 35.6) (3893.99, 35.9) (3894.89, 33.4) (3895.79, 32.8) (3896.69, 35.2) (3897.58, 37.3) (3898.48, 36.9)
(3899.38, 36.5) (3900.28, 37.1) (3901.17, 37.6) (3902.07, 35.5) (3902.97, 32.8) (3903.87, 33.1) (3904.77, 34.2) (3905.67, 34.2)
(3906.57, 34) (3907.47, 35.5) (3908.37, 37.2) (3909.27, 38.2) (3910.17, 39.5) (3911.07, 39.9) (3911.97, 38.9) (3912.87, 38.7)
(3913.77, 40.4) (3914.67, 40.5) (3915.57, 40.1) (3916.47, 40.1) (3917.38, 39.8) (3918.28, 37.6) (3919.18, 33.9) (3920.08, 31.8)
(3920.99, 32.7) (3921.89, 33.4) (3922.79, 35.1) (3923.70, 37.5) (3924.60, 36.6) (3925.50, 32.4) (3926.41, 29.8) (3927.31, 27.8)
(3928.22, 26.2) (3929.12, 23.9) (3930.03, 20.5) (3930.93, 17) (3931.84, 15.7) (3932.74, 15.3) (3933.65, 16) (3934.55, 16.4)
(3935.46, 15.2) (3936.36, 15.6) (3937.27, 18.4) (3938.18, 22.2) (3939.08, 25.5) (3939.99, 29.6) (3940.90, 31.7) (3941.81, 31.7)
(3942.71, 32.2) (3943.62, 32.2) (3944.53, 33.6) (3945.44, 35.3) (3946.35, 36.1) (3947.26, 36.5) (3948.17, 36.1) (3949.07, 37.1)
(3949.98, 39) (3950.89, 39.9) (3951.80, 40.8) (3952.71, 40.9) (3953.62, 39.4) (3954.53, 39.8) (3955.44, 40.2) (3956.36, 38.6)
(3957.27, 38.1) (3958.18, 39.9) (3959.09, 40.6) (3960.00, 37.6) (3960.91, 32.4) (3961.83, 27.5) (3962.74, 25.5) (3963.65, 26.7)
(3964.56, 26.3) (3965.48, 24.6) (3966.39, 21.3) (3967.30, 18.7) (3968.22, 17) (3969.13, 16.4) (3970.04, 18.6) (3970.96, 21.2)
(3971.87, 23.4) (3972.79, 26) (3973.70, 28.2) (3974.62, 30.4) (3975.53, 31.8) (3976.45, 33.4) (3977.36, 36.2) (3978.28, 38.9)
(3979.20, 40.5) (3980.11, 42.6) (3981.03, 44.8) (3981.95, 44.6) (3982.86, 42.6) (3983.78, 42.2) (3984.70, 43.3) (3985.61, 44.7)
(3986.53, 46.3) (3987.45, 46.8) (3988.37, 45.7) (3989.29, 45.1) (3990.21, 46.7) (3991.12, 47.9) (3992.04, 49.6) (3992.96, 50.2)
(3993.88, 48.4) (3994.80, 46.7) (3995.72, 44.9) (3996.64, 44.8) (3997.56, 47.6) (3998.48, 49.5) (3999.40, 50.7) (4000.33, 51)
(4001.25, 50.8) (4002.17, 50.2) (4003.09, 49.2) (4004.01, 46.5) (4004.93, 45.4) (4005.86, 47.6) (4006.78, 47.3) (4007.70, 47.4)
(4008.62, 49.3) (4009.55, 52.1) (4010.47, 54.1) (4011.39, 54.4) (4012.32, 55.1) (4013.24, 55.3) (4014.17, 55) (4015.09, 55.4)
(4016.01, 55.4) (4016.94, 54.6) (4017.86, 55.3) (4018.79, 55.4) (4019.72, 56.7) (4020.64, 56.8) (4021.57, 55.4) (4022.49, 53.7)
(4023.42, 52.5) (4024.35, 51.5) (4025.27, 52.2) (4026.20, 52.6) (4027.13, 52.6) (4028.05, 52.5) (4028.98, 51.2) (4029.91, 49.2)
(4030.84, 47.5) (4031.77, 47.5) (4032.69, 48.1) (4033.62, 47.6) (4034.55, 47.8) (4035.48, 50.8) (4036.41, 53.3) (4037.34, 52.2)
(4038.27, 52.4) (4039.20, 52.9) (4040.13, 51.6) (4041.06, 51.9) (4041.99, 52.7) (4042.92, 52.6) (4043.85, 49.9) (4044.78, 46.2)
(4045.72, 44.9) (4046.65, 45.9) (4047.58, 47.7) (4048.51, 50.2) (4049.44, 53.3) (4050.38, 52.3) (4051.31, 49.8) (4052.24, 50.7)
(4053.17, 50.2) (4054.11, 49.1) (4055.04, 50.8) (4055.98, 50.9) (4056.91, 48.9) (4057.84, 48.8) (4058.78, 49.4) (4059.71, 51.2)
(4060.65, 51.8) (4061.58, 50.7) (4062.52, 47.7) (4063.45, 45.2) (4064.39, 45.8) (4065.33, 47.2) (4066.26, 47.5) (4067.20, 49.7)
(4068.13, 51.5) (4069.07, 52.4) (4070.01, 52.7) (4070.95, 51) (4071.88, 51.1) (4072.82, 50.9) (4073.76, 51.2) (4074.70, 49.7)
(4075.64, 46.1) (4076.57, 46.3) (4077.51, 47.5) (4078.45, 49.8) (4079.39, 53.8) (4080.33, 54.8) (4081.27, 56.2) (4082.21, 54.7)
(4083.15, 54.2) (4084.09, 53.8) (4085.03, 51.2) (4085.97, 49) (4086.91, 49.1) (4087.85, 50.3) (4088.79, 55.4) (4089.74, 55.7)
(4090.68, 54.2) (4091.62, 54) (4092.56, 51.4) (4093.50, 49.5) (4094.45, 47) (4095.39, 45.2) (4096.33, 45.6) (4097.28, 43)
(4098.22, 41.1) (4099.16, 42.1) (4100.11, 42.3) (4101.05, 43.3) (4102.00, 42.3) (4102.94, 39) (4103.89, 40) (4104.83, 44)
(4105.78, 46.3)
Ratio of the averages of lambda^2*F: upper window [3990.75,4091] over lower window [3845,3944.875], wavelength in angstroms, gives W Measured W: 1.7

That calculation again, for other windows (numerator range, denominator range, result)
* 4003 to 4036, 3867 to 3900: 1.70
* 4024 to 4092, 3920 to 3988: 1.69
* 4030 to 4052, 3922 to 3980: 1.76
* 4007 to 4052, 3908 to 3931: 1.59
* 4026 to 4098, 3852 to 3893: 1.73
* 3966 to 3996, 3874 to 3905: 1.18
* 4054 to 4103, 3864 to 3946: 1.69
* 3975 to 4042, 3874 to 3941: 1.63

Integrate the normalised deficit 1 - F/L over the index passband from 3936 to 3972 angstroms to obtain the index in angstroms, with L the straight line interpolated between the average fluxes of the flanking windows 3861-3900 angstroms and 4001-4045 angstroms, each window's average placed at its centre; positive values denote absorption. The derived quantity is 9.9 angstroms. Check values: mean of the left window 32.9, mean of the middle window 30.8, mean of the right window 51.7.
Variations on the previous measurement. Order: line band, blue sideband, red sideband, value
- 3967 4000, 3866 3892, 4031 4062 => 3.46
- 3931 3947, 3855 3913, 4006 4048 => 6.21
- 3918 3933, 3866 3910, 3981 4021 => 3.83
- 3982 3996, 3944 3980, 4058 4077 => -3.58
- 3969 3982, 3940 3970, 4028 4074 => 1.69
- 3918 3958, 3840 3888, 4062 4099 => 7.61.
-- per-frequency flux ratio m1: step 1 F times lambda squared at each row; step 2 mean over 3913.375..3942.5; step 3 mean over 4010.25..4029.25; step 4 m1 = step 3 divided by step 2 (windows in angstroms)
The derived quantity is 2.00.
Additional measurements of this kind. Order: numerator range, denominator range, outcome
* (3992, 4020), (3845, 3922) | 1.61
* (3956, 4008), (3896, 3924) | 1.10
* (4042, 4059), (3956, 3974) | 1.89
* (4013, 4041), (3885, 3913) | 1.60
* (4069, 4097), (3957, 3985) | 1.71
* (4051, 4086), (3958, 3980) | 1.85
